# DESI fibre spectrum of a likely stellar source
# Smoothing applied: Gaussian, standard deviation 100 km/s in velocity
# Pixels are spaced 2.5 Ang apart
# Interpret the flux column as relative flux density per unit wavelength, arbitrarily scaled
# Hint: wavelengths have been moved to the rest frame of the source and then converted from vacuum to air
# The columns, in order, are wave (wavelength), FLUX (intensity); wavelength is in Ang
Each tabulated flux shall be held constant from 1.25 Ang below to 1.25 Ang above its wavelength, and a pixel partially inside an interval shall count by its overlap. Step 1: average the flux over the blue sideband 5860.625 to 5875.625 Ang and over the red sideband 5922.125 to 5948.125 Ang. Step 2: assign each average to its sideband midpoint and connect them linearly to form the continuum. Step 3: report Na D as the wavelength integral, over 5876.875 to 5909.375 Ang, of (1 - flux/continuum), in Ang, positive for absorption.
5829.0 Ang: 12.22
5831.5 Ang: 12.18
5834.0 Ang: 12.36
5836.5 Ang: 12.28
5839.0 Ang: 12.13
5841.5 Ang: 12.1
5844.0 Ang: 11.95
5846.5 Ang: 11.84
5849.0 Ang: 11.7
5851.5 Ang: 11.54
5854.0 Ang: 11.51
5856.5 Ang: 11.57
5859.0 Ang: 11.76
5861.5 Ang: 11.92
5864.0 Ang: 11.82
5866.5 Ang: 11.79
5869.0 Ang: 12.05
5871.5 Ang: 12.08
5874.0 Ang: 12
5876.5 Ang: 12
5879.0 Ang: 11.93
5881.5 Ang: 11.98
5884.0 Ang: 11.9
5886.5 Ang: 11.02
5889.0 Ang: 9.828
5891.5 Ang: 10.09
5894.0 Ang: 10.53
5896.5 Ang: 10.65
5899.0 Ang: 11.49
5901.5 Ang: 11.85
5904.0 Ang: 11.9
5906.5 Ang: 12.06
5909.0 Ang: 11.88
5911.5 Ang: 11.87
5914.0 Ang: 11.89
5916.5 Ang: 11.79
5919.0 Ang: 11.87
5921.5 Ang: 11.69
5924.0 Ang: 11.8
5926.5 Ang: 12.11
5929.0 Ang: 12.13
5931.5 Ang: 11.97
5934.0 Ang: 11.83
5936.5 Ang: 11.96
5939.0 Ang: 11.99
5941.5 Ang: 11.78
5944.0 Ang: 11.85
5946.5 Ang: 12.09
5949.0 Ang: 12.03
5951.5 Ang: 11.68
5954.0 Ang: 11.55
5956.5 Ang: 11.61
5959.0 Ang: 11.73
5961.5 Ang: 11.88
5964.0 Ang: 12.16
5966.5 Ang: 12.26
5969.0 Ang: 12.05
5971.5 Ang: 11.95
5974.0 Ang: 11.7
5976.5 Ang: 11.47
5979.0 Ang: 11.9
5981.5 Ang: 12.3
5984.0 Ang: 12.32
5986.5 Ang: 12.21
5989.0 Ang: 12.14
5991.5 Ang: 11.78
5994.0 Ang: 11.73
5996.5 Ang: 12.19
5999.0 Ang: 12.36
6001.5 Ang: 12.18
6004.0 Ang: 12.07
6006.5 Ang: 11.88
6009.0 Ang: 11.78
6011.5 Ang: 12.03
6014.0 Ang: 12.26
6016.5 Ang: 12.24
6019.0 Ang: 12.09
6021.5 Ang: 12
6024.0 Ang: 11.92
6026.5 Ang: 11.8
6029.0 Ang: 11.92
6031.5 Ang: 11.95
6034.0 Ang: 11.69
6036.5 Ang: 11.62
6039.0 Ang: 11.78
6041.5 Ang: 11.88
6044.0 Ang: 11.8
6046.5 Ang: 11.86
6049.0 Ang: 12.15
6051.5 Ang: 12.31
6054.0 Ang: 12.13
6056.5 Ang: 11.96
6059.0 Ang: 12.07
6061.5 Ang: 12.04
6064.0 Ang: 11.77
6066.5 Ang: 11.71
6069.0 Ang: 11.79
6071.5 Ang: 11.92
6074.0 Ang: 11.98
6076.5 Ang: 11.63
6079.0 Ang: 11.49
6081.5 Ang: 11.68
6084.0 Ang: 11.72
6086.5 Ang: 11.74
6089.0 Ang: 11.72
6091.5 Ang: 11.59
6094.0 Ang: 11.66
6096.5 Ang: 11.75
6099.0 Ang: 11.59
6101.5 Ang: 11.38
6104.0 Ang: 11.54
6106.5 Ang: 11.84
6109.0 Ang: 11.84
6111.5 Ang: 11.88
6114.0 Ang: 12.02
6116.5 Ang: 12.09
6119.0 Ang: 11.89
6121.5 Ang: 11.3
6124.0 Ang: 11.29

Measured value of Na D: 1.7 Ang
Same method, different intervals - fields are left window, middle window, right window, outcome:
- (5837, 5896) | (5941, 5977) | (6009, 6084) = -0.3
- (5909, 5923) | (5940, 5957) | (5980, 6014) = 0.2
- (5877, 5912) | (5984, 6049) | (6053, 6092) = -1.7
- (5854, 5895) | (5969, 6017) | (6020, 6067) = -0.9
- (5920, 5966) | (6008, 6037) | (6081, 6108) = -0.5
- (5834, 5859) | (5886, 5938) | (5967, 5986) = 1.7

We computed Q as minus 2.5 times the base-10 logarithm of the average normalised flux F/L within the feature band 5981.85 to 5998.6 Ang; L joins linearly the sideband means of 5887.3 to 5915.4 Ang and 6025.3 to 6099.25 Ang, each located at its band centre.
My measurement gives -0.05 mag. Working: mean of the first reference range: 11.3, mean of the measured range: 12.1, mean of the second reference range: 11.8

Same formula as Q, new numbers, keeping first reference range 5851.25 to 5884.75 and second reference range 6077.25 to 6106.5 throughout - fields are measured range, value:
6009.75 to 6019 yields -0.04 mag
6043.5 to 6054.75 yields -0.04 mag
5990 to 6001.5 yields -0.03 mag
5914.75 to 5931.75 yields -0.01 mag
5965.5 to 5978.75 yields -0.01 mag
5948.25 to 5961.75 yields 0.00 mag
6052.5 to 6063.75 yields -0.03 mag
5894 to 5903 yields 0.06 mag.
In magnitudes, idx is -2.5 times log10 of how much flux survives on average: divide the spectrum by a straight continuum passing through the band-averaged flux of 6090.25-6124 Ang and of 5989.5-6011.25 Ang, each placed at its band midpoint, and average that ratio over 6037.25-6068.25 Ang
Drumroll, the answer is -0.01 mag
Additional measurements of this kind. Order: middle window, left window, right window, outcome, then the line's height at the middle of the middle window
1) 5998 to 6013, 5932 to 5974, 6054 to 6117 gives -0.02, 11.8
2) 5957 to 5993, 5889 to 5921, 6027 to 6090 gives -0.03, 11.6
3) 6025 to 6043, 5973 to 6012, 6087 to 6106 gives 0.00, 11.9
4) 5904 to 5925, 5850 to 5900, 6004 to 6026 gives -0.02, 11.6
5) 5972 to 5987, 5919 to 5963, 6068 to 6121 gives -0.01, 11.8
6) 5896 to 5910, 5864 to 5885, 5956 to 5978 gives 0.02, 11.9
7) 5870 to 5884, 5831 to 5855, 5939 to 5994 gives 0.00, 11.9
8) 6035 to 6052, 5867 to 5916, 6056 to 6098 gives -0.02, 11.7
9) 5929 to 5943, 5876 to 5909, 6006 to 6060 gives -0.04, 11.5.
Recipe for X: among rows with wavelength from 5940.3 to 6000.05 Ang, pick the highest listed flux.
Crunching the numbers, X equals 12.36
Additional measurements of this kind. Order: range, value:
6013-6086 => 12.31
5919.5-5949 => 12.13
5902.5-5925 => 12.06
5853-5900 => 12.08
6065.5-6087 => 11.98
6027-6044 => 11.95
